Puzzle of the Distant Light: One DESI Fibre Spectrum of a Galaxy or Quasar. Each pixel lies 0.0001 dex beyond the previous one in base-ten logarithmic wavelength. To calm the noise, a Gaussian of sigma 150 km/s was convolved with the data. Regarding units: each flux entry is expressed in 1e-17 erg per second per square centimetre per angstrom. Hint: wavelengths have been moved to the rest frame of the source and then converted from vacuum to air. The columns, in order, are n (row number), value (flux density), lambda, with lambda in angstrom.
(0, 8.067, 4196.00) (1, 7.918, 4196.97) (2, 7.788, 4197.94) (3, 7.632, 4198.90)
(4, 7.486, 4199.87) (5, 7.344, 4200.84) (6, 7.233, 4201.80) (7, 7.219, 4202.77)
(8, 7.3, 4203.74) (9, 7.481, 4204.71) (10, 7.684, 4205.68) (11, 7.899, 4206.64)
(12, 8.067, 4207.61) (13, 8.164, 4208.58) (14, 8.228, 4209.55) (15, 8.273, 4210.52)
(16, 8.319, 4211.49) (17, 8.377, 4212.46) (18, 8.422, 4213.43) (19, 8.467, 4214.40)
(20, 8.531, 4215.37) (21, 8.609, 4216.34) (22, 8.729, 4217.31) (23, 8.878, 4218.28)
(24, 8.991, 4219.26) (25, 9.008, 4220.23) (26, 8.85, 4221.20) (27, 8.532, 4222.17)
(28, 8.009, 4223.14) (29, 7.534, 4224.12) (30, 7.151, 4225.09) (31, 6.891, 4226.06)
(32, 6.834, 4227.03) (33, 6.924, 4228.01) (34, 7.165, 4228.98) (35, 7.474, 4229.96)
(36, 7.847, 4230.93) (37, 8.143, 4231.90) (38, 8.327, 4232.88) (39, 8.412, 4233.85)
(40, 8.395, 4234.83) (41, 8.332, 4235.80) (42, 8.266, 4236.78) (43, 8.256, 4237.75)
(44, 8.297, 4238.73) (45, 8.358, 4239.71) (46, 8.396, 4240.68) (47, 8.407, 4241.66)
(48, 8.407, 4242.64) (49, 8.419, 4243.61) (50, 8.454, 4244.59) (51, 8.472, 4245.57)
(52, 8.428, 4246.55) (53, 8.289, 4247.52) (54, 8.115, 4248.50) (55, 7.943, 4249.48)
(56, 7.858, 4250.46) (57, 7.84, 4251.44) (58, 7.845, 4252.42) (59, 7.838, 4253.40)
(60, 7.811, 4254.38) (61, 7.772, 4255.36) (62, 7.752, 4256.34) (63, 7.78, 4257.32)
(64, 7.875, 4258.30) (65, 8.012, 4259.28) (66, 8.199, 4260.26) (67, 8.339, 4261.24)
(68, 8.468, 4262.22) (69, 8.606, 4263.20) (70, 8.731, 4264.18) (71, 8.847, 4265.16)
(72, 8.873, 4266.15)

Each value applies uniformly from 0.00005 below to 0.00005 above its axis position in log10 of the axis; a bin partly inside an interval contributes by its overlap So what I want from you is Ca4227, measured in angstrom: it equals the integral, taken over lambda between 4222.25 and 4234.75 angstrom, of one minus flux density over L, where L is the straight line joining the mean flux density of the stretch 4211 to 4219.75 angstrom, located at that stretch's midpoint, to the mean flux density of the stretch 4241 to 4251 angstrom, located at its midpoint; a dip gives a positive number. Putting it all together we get 1.23 angstrom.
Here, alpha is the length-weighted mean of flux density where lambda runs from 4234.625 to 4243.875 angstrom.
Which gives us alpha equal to 8.36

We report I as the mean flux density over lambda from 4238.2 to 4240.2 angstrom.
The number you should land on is 8.32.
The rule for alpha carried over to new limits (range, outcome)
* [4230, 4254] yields 8.21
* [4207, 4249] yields 8.19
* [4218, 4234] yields 7.92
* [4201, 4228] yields 8.03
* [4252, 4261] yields 7.89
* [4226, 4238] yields 7.81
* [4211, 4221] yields 8.64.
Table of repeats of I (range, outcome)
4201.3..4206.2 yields 7.4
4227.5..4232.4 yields 7.5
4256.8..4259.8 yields 7.9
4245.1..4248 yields 8.41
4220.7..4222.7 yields 8.7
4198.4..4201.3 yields 7.49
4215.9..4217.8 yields 8.68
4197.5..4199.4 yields 7.72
